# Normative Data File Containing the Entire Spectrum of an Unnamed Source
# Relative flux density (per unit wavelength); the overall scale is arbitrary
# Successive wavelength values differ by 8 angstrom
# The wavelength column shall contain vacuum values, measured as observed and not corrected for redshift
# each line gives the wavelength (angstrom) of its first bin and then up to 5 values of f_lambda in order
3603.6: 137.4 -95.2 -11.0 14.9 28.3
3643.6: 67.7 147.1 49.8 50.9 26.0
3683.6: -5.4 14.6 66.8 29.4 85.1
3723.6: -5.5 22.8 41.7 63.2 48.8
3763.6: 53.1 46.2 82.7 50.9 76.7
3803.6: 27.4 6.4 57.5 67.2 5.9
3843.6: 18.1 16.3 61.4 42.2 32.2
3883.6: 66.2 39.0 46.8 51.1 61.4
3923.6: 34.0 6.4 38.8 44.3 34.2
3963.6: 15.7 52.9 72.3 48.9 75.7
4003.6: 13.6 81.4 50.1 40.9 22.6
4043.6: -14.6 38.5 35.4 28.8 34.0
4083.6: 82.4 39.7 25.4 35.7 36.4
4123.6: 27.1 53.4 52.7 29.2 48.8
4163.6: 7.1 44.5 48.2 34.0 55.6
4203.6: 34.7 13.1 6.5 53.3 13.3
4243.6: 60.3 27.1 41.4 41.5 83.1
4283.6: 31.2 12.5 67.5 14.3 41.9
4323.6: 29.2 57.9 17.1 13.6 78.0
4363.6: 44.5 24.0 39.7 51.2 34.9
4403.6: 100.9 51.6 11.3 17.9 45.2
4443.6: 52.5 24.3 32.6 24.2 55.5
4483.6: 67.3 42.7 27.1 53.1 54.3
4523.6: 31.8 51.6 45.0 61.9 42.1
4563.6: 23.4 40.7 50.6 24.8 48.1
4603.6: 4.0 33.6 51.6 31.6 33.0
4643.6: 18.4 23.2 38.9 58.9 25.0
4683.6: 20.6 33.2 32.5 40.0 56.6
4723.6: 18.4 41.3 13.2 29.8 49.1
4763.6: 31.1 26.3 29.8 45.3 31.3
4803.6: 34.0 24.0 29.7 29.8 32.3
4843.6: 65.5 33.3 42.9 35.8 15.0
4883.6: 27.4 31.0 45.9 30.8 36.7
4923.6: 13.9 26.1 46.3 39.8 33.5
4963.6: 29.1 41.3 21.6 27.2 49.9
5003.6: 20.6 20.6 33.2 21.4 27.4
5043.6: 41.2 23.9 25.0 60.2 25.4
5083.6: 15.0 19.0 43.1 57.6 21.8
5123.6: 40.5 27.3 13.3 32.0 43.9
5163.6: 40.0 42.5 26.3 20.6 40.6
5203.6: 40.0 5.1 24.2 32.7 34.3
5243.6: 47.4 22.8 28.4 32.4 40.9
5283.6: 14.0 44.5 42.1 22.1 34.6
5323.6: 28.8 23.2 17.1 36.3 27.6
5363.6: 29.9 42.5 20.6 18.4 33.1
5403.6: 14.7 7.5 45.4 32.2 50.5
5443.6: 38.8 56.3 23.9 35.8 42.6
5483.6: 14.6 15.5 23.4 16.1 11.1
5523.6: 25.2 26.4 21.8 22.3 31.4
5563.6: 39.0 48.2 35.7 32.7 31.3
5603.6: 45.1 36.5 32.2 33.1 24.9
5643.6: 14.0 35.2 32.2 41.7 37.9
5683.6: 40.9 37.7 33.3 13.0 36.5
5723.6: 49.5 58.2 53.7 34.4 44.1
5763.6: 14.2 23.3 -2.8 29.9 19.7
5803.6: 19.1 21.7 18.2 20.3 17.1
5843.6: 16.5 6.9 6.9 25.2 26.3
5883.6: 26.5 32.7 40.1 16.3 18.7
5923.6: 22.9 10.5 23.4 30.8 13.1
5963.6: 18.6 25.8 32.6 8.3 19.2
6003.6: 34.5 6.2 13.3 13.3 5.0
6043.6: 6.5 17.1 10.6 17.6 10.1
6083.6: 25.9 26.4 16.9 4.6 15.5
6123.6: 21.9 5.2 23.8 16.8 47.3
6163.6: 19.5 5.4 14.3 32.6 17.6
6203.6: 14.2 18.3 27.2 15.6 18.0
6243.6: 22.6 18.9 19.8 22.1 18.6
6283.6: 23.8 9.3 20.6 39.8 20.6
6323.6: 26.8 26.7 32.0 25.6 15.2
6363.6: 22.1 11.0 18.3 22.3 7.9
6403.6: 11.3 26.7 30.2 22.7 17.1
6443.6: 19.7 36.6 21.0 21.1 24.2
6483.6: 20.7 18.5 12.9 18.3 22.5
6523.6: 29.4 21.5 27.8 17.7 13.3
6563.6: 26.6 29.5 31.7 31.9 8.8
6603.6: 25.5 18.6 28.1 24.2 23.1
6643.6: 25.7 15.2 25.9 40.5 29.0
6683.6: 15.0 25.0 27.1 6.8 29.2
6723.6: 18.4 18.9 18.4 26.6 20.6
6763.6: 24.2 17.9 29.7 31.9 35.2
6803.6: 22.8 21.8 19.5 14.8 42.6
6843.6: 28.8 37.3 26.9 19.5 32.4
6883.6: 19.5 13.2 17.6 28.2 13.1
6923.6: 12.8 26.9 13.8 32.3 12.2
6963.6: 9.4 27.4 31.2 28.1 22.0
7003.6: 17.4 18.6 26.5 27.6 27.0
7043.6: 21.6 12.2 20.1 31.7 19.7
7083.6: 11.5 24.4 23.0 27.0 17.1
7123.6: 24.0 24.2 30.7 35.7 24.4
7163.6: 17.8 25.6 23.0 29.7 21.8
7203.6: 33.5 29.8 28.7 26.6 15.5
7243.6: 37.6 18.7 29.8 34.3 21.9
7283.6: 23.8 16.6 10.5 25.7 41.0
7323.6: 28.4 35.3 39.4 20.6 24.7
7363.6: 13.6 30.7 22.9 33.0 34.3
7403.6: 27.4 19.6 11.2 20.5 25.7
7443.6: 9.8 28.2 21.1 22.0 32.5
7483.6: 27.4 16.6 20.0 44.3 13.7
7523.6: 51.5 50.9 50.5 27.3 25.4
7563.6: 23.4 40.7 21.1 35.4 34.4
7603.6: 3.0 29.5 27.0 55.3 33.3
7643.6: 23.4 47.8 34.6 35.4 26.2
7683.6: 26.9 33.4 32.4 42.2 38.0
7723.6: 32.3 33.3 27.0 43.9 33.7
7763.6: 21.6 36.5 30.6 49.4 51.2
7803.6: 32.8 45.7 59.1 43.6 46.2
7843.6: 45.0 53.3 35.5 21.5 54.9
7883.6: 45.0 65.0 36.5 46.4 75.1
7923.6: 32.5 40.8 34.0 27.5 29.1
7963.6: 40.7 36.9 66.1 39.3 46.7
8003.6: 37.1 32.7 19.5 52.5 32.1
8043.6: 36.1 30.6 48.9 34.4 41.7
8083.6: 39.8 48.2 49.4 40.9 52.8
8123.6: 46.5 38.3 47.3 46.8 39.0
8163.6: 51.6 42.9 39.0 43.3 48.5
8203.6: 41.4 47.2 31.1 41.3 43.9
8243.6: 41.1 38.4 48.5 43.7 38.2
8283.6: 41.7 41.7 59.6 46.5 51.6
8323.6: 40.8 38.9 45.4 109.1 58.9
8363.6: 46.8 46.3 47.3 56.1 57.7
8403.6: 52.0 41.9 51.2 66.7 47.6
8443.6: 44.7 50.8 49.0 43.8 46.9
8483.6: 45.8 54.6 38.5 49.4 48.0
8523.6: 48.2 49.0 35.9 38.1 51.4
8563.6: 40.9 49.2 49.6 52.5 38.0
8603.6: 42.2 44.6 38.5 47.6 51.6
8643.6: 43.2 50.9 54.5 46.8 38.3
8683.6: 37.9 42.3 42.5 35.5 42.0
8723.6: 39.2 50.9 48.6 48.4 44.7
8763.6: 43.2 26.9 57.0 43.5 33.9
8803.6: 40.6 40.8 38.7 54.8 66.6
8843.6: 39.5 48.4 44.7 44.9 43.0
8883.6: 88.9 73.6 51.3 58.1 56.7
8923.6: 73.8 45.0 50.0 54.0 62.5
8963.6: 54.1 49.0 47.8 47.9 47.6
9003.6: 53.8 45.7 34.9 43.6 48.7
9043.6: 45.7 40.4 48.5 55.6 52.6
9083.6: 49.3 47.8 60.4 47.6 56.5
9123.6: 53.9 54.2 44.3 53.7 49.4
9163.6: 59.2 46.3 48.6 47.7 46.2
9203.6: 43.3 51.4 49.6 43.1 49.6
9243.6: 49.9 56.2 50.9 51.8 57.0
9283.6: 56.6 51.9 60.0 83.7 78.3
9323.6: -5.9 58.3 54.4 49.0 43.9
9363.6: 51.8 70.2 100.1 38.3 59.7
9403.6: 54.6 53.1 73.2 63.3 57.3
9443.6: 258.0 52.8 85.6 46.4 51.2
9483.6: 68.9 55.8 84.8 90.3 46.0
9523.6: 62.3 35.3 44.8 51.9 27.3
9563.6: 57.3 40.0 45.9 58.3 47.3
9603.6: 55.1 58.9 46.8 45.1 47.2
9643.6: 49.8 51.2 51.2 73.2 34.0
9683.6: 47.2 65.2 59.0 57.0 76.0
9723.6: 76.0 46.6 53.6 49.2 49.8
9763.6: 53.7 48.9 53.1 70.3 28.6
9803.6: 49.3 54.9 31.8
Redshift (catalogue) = 1.02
